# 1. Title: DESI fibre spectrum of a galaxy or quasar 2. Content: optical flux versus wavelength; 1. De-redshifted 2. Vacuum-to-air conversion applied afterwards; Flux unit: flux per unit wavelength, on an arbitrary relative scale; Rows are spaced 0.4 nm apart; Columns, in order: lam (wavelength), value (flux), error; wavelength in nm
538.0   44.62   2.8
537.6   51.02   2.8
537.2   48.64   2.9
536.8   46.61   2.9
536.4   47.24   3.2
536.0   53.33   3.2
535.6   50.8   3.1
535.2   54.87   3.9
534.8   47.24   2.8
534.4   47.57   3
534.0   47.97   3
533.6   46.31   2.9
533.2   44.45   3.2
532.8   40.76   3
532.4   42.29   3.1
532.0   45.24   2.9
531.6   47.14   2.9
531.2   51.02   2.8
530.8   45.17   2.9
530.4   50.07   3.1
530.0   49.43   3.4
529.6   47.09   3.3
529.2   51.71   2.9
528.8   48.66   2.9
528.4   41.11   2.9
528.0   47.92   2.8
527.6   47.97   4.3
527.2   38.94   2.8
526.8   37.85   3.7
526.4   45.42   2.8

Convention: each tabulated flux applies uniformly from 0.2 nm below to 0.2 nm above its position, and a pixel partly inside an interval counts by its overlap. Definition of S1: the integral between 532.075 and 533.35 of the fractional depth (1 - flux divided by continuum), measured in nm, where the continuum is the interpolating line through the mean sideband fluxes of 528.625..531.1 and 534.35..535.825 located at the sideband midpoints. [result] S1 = 0.18 nm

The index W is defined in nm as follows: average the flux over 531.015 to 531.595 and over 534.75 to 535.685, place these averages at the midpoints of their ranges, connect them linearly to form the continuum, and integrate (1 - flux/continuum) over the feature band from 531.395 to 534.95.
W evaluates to 0.36 nm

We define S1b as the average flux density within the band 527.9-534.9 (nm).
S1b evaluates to 46.7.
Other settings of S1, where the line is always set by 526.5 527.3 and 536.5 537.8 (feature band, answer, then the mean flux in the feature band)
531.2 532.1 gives -0.08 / 47.4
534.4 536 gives -0.14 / 50.8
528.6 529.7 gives -0.21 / 49.3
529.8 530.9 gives -0.16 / 48.5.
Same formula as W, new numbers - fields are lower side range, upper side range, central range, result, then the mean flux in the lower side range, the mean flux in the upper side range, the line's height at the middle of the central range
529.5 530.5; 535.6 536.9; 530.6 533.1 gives 0.20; 48.9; 49.5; 49.1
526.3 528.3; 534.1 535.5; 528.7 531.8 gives -0.20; 43.4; 49.8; 45.9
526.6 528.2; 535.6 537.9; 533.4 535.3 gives -0.03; 43.2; 49.3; 47.7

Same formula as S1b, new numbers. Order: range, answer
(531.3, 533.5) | 44.4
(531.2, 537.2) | 47.4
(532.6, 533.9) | 44.2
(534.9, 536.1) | 52.5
